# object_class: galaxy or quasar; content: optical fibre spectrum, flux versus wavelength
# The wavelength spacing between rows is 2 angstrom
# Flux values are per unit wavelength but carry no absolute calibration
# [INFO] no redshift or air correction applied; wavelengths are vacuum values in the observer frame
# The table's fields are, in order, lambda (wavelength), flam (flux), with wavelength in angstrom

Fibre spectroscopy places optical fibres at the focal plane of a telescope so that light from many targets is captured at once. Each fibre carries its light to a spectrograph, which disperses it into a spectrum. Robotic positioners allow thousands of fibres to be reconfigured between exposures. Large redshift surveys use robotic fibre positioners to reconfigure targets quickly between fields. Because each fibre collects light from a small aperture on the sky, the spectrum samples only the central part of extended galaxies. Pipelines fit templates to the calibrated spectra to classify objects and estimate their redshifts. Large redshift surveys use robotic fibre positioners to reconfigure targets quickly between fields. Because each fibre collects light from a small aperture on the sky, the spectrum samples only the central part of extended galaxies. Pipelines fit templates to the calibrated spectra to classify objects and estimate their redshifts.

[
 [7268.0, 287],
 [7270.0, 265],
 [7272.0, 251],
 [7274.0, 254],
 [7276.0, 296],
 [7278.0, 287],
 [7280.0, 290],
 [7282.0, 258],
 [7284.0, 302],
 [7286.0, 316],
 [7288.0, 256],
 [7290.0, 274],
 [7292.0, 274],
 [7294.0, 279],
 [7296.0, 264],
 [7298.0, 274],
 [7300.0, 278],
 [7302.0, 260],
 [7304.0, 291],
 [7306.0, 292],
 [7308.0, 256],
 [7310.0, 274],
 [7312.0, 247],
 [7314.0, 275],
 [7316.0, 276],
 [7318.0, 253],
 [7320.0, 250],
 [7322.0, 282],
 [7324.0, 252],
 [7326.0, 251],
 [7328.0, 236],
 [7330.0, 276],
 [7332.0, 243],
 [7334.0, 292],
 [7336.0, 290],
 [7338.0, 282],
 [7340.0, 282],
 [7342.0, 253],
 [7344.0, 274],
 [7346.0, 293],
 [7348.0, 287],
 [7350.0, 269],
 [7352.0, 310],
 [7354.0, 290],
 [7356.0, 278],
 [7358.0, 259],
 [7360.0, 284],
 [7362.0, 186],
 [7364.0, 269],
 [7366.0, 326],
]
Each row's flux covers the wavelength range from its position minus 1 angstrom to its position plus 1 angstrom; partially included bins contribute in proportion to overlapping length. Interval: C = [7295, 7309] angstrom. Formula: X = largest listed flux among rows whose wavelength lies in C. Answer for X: 292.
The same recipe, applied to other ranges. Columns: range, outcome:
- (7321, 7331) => 282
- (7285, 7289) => 316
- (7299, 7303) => 278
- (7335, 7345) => 290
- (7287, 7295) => 279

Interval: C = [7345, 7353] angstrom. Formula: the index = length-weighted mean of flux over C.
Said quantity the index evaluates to 290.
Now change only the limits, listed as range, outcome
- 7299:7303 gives 269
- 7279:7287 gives 292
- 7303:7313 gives 272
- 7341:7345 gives 264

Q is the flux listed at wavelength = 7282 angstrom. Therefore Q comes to 258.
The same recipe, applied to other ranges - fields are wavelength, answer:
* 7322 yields 282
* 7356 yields 278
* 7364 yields 269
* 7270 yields 265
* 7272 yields 251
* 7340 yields 282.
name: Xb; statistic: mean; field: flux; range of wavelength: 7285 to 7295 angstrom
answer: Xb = 280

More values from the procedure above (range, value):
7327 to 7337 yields 267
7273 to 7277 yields 275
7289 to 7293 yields 274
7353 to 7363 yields 259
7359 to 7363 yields 235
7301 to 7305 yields 276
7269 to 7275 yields 257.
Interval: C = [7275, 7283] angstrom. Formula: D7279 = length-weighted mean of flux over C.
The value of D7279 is 283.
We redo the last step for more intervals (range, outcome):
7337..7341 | 282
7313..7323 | 267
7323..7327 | 252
